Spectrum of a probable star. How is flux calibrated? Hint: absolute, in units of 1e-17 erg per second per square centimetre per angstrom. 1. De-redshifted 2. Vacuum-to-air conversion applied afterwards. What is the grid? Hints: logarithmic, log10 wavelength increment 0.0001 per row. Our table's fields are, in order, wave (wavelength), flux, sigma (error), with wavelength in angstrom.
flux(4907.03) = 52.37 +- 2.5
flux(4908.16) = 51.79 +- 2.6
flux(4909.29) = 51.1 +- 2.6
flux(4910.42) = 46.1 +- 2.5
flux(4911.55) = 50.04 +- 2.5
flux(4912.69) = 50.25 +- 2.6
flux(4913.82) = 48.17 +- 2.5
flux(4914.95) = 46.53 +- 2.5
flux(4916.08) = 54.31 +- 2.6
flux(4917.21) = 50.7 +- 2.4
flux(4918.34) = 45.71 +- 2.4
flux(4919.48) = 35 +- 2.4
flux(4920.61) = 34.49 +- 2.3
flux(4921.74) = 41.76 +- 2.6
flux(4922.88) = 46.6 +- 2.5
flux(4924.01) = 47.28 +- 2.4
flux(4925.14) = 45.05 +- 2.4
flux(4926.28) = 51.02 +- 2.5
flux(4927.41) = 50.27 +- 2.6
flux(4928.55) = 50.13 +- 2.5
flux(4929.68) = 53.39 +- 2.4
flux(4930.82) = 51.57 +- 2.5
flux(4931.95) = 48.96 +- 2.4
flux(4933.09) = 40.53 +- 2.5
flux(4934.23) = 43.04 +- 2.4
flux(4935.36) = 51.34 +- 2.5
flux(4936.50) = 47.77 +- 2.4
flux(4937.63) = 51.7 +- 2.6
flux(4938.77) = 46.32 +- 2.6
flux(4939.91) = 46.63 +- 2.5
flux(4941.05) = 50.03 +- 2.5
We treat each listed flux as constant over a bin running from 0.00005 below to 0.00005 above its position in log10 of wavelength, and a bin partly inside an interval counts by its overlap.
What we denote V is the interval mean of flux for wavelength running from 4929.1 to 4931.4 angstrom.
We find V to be 52.6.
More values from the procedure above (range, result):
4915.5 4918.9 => 50.3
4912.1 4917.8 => 50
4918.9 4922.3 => 37.1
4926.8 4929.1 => 50.2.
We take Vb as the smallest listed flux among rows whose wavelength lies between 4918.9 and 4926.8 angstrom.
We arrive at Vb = 34.49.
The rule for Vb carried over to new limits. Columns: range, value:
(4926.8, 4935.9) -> 40.53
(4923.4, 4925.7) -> 45.05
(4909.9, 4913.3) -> 46.1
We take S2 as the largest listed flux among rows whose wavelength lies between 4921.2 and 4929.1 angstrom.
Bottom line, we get 51.02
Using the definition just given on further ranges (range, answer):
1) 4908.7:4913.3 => 51.1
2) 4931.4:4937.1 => 51.34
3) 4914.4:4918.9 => 54.31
